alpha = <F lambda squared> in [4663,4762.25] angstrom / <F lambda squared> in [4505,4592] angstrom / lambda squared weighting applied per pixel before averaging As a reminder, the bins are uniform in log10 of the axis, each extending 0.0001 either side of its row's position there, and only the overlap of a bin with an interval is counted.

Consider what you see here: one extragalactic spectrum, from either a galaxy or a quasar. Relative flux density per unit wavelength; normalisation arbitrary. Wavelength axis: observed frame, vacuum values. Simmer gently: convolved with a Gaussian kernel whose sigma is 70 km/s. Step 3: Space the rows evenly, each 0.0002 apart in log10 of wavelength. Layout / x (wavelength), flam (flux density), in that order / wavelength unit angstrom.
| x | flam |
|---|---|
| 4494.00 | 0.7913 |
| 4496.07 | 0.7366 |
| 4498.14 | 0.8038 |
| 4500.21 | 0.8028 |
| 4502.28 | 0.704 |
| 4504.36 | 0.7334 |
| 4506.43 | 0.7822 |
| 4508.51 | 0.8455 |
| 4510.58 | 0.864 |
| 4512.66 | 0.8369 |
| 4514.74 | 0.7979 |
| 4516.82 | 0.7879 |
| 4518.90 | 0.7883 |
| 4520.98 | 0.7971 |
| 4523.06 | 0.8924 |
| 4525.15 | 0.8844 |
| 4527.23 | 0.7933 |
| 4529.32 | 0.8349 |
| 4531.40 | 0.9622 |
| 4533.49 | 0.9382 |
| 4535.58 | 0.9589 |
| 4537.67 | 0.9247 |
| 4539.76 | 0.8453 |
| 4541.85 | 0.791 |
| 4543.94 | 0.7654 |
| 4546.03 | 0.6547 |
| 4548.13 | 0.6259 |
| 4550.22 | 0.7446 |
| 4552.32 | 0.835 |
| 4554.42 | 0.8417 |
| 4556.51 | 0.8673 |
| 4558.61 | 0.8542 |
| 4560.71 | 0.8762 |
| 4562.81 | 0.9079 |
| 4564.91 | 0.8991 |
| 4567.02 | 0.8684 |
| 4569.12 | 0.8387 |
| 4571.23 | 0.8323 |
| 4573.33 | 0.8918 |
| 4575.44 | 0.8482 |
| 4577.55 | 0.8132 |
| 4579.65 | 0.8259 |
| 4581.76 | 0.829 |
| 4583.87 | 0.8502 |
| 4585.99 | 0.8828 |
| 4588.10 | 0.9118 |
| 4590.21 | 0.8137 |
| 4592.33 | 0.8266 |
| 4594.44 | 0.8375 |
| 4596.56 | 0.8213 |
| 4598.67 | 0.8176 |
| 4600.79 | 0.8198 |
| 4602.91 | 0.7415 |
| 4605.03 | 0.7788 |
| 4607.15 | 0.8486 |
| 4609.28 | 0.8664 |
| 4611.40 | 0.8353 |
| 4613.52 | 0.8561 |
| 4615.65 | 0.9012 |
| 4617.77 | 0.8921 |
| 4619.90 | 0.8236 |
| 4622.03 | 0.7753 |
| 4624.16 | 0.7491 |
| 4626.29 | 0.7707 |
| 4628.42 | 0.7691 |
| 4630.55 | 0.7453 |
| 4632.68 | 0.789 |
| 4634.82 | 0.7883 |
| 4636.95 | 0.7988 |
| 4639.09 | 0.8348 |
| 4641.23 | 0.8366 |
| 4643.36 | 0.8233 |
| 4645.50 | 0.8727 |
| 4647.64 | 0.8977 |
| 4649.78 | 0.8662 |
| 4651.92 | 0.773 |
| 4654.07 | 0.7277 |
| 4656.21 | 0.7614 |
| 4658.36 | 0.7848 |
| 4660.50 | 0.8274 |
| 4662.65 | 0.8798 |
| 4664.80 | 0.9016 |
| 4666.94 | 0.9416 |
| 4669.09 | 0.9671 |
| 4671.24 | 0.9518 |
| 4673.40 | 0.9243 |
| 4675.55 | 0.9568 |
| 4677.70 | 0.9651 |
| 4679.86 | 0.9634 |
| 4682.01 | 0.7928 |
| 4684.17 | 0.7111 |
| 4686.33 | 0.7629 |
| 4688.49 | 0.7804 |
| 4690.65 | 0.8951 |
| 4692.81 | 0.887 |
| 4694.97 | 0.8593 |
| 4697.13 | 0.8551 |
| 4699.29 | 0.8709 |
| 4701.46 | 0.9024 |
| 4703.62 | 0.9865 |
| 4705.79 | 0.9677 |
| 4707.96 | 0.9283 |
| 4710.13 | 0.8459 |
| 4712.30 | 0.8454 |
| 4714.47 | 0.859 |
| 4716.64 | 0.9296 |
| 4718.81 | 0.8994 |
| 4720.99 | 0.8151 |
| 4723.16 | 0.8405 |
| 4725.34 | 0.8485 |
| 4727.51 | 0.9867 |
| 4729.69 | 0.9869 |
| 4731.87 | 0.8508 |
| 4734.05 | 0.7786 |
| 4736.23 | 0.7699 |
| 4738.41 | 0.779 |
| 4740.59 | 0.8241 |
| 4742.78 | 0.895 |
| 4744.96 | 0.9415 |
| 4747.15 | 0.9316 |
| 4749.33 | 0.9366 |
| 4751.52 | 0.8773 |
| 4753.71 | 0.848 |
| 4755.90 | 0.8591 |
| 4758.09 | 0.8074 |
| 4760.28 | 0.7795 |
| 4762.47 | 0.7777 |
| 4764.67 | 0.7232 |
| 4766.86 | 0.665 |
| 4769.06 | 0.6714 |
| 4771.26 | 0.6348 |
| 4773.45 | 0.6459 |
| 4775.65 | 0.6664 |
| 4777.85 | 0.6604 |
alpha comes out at 1.12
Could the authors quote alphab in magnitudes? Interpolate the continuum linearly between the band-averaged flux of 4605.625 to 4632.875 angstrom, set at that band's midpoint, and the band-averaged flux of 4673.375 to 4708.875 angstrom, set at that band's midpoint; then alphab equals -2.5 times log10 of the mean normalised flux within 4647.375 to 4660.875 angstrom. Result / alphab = 0.07 mag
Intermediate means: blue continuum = 0.817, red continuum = 0.882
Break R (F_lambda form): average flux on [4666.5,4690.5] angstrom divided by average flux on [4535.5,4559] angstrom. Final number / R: 1.10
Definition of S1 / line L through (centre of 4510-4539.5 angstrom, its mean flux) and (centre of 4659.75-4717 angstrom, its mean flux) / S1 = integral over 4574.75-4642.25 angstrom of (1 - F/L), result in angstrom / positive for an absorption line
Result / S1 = 4.1 angstrom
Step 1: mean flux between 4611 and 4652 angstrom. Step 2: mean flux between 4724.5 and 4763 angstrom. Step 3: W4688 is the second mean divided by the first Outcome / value 1.05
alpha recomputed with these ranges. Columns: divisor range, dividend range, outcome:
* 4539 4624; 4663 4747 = 1.12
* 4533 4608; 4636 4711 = 1.09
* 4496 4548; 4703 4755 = 1.18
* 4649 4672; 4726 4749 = 1.06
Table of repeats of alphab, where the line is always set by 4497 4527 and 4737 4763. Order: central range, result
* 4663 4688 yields -0.06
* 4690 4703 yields -0.05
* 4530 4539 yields -0.16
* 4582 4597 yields -0.03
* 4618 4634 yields 0.07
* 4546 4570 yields -0.01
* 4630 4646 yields 0.03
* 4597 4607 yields 0.04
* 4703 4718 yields -0.07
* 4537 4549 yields 0.07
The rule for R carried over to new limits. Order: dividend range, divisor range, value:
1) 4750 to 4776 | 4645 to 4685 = 0.87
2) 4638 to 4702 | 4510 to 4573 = 1.03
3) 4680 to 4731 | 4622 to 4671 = 1.06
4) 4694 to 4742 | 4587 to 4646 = 1.07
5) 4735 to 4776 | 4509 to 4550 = 0.96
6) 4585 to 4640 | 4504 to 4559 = 0.99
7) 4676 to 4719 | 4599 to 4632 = 1.08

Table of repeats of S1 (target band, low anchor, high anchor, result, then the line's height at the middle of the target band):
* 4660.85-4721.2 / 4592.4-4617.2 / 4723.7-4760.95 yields -2.5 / 0.853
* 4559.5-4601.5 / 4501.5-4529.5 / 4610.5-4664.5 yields -1.9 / 0.813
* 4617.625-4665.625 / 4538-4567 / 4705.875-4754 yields 1.9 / 0.845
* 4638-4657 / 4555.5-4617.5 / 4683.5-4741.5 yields 0.7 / 0.855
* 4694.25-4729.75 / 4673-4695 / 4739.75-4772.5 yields -2.2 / 0.842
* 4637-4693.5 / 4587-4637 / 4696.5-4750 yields -0.5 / 0.848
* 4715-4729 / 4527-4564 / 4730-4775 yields -1.4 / 0.807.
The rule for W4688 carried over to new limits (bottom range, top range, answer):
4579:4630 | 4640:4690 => 1.04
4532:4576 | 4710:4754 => 1.04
